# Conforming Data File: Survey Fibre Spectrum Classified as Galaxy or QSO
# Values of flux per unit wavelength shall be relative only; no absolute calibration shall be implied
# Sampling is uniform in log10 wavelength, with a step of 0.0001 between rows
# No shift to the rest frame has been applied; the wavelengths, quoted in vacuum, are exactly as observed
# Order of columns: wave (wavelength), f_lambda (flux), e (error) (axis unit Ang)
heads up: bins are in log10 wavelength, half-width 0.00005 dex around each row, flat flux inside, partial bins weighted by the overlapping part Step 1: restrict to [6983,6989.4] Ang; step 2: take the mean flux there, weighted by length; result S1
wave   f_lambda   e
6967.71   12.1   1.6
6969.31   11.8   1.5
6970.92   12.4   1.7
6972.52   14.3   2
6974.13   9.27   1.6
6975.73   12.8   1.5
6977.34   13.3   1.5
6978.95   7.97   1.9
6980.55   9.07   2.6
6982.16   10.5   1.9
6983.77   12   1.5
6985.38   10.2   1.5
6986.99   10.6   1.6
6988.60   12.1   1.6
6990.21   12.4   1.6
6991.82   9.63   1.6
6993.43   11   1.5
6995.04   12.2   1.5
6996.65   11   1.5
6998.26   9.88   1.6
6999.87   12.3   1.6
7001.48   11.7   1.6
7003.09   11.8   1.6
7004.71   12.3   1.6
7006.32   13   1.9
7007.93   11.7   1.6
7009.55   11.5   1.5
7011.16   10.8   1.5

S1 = 11.2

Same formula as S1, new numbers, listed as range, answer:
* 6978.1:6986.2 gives 9.96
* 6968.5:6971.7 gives 12.1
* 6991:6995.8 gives 10.9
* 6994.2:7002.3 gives 11.4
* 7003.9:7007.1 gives 12.6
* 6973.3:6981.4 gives 10.5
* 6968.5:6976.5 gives 12.1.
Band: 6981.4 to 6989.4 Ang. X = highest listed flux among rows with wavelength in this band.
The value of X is 12.1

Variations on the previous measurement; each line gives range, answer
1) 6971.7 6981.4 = 14.3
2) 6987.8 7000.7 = 12.4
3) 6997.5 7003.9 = 12.3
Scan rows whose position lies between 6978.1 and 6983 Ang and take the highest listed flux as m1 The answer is 10.5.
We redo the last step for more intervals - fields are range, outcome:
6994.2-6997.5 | 12.2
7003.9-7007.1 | 13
